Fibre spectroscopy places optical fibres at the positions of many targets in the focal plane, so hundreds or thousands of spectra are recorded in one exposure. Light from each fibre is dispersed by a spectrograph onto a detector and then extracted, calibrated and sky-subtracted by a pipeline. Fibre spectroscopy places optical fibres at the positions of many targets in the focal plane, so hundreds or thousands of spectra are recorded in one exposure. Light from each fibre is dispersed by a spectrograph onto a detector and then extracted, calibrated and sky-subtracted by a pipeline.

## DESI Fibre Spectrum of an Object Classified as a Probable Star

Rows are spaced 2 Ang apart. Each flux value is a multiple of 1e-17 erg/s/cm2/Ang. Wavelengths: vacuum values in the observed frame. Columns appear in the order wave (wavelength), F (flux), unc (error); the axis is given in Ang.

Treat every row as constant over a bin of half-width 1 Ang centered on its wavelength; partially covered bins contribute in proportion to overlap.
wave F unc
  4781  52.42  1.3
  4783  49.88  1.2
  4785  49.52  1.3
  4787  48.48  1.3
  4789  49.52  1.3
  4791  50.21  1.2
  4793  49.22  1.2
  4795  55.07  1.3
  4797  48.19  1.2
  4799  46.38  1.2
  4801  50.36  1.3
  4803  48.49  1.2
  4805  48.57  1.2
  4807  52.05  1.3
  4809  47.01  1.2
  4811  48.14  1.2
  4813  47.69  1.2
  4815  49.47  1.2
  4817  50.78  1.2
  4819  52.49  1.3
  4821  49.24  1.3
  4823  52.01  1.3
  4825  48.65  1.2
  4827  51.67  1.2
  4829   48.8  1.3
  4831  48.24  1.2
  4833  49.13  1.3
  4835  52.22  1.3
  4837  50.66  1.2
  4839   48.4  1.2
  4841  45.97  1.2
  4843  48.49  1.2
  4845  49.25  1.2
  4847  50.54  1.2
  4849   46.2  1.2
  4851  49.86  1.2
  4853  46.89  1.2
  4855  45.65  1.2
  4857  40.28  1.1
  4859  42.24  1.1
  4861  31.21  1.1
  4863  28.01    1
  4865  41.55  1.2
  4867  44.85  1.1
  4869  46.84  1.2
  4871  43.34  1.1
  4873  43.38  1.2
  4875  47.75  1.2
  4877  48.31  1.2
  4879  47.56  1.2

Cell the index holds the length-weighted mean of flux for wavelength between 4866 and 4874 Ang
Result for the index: 44.6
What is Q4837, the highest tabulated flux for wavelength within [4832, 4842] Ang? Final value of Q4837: 52.22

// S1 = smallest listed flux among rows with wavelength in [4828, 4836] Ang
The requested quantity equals 48.24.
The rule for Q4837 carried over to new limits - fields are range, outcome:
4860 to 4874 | 46.84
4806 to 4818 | 52.05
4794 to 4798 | 55.07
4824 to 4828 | 51.67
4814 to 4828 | 52.49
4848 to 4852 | 49.86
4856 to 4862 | 42.24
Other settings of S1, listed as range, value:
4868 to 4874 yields 43.34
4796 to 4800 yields 46.38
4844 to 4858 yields 40.28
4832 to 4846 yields 45.97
